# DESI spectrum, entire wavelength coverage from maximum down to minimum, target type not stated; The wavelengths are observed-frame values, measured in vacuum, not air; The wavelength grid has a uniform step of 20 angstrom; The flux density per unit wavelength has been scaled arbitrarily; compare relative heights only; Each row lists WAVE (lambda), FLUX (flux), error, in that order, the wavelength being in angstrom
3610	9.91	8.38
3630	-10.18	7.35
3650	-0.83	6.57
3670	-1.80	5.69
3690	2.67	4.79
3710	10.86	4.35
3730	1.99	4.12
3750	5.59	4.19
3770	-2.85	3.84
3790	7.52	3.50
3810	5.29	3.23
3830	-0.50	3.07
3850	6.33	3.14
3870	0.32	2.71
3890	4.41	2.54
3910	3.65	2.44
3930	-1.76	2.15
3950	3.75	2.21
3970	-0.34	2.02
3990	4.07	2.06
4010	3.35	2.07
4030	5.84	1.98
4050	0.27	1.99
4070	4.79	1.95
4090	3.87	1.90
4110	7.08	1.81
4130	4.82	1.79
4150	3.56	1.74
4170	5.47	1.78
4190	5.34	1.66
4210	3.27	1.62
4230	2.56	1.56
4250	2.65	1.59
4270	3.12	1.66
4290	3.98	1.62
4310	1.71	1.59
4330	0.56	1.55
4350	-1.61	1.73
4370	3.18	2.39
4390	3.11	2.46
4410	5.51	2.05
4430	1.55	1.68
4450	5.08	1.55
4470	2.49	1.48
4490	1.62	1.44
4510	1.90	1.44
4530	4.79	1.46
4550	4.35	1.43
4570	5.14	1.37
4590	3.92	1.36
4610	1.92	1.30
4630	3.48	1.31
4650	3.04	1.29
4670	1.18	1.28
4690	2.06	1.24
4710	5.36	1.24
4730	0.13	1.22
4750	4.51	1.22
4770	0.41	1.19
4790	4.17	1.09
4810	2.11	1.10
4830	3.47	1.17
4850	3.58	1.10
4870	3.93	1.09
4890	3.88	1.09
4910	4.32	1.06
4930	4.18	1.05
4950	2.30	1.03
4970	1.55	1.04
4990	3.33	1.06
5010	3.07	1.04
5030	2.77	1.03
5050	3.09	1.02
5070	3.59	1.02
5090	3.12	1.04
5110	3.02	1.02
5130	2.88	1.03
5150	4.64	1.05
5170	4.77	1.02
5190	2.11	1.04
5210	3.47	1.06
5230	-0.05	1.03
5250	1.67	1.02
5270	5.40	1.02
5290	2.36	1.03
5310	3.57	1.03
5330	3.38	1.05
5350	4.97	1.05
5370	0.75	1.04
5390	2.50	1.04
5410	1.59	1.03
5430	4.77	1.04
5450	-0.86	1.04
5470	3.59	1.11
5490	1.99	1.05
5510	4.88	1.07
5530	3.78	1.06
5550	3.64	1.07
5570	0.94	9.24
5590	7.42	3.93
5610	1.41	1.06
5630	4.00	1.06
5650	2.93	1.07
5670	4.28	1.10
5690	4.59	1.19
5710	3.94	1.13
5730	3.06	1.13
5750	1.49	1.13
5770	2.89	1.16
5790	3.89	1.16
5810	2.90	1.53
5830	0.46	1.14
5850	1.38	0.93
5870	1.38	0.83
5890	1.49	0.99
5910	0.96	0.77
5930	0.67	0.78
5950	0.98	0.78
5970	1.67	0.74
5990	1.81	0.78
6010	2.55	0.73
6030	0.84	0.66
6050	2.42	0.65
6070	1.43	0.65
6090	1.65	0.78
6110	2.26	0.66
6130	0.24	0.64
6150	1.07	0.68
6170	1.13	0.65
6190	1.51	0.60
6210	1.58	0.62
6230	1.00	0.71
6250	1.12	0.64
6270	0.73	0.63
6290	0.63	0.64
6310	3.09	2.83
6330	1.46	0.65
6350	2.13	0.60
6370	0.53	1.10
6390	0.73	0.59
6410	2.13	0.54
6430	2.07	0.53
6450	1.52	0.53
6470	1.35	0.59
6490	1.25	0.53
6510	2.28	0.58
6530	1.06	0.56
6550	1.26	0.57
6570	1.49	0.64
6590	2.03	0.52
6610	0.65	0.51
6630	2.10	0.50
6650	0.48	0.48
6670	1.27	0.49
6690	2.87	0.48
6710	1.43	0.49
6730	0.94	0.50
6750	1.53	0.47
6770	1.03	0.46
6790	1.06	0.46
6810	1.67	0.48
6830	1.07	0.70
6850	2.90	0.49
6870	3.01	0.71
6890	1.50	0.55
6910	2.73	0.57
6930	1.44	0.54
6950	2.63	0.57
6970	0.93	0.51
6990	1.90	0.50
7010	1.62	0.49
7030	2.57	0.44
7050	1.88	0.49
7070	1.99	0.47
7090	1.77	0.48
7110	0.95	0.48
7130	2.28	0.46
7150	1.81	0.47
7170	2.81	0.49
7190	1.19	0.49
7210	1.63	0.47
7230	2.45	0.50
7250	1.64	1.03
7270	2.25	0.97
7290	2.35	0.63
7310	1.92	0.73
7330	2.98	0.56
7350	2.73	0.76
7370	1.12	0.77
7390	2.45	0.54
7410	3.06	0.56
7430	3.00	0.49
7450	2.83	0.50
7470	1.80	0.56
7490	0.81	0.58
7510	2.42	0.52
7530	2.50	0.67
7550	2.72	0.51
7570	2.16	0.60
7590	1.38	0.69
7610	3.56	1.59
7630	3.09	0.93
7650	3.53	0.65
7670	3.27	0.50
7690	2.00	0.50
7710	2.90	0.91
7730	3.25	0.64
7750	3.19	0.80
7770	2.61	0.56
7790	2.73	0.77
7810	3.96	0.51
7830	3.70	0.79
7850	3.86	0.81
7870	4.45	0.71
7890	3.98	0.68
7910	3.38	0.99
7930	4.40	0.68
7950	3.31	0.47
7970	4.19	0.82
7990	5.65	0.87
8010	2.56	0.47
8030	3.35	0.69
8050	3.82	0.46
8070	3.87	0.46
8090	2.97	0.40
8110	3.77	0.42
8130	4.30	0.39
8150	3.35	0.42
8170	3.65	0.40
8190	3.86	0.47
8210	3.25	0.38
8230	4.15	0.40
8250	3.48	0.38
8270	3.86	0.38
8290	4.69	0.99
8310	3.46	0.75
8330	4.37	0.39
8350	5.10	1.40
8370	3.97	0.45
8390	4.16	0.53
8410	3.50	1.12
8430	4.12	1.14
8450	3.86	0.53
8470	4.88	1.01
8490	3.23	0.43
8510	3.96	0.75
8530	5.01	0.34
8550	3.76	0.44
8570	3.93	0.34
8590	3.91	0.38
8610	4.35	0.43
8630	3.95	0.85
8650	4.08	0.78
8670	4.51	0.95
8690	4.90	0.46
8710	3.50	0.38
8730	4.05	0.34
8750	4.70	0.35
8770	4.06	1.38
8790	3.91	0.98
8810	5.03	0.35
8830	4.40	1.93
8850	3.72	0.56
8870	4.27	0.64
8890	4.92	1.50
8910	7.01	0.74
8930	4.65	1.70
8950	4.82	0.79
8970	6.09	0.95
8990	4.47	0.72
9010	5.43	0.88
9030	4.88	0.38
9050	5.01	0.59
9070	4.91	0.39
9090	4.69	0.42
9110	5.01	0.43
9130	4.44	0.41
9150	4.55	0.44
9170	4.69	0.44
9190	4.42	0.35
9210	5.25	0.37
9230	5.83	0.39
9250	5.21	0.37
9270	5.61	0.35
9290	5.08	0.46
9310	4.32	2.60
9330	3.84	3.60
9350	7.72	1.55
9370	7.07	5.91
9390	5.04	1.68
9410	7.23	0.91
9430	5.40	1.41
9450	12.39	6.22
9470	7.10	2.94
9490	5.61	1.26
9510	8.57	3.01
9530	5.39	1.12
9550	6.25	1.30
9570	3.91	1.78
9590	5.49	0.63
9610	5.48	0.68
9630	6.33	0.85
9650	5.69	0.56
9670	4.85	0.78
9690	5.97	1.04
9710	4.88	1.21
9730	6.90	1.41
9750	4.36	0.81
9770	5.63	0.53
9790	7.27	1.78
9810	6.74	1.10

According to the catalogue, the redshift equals 0.953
